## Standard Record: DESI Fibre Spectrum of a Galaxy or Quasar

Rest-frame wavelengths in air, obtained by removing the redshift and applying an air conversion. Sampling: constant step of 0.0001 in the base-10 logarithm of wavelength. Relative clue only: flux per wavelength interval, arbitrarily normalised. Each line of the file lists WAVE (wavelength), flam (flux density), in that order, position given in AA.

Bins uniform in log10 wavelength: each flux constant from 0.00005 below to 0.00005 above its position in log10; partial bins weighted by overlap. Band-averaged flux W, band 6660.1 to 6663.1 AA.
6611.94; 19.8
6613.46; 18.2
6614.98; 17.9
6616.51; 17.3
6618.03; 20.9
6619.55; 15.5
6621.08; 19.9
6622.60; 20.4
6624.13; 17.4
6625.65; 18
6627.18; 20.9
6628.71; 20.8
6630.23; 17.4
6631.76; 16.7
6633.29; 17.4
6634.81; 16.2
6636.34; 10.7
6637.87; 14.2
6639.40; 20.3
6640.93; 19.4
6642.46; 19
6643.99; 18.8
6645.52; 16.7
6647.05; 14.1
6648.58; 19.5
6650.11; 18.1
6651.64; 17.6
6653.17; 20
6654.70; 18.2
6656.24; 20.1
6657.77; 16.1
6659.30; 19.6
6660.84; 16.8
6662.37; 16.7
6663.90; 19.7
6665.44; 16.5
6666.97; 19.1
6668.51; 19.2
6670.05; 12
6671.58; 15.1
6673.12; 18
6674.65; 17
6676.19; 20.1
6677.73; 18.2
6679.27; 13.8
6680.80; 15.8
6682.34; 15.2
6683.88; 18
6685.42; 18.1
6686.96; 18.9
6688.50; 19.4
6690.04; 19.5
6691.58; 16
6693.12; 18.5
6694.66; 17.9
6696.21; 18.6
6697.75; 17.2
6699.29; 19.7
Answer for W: 16.8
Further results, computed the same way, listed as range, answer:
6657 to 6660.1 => 17.8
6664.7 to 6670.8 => 16.7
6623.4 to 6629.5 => 19.3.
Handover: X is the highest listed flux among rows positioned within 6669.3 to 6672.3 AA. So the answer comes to 15.1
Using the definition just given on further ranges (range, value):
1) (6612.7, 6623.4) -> 20.9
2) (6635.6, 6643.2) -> 20.3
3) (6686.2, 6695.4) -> 19.5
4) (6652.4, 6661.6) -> 20.1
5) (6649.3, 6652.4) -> 18.1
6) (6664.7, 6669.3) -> 19.2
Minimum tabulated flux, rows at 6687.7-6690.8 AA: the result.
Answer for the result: 19.4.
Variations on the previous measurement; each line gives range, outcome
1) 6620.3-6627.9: 17.4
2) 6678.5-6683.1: 13.8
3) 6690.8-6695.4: 16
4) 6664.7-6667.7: 16.5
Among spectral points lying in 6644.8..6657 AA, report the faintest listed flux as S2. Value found 14.1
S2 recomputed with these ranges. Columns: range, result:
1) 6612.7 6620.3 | 15.5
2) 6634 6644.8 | 10.7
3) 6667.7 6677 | 12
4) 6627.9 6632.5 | 16.7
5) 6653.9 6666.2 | 16.1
